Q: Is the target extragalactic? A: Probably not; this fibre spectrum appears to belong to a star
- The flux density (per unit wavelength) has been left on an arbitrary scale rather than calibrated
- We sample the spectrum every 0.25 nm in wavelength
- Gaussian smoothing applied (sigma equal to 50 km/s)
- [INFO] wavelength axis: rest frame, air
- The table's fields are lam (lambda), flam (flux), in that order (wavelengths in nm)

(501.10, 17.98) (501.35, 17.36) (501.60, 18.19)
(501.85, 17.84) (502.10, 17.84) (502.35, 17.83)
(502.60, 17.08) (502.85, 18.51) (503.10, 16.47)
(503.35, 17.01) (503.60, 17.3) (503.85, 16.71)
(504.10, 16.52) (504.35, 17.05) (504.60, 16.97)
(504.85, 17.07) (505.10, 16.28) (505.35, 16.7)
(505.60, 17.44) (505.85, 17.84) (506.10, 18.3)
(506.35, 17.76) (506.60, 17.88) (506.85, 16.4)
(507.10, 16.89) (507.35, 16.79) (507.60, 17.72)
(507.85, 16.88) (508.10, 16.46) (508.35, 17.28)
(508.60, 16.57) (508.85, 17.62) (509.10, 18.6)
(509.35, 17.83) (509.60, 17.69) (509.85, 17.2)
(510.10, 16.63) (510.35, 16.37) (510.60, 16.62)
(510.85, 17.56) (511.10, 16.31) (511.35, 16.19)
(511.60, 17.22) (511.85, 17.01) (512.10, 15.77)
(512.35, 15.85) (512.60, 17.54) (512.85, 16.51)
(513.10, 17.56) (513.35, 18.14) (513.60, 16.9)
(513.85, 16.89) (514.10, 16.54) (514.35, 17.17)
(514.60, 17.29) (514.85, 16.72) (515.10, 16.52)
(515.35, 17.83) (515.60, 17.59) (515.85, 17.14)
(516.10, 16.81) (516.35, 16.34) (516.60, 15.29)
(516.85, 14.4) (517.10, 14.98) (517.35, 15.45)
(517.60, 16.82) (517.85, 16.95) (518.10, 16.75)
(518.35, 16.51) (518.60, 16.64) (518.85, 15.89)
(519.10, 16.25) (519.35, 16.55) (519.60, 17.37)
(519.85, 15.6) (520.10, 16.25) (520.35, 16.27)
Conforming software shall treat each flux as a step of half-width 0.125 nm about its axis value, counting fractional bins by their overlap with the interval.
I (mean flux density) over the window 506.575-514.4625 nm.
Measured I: 17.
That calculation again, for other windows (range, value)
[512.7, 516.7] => 17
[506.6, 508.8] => 17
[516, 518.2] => 16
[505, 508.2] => 17.2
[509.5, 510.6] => 16.9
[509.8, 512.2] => 16.7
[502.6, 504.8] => 17.1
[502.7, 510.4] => 17.2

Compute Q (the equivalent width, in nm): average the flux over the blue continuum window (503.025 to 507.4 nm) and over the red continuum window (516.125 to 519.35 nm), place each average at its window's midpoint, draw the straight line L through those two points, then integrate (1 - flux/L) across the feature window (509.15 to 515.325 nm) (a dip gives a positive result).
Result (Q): -0.16 nm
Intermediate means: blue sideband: 17.1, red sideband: 16.1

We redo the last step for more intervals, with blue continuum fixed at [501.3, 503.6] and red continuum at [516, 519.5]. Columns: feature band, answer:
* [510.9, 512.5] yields 0.02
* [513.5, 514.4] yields -0.02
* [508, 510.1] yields -0.05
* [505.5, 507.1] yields -0.03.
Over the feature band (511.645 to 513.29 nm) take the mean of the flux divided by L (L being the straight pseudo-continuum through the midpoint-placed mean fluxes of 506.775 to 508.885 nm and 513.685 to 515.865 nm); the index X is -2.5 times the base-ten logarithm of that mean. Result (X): 0.02 mag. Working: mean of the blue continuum 16.9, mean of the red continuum 17.1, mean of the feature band 16.8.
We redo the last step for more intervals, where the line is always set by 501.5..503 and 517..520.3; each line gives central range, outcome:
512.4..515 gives -0.019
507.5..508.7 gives 0.021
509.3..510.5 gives 0.003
